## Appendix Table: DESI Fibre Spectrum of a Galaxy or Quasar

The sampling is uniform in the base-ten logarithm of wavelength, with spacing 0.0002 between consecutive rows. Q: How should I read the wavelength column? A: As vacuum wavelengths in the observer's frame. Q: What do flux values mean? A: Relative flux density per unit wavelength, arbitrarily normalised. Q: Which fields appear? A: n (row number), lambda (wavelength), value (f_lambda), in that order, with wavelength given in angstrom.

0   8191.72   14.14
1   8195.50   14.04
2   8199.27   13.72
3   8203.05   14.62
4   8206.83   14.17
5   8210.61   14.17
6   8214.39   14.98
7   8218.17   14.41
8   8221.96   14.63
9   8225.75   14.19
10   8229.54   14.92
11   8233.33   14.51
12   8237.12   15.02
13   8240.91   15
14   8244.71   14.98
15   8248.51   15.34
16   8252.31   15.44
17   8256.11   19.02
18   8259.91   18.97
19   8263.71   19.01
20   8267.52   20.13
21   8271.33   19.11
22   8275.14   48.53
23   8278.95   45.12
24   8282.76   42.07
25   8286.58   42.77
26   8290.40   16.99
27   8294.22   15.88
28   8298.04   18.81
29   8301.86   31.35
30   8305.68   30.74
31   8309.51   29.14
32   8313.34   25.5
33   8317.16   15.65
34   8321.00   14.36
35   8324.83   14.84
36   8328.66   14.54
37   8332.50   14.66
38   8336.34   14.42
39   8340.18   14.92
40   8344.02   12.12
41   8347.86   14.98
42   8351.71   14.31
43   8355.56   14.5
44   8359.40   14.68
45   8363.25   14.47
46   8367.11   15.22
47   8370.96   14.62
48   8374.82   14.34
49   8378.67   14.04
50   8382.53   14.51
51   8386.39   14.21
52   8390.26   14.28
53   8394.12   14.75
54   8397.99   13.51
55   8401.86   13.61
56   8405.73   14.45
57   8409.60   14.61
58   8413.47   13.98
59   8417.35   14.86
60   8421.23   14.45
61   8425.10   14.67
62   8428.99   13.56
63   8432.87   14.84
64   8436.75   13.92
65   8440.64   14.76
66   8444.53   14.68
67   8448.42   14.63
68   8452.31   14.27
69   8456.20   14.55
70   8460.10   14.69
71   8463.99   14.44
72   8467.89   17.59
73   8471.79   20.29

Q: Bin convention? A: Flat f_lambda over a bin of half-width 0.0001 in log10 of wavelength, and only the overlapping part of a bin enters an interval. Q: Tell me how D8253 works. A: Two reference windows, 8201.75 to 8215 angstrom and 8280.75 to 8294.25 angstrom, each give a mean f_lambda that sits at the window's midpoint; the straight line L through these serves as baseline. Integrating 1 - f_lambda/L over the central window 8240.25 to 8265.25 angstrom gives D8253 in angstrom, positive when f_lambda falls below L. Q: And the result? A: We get 7.4 angstrom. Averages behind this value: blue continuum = 14.4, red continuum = 31.4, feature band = 16.9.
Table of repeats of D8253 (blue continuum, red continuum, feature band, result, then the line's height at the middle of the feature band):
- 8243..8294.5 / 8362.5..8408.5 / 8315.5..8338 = 5.9 angstrom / 20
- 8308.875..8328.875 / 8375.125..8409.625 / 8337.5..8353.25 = 2.8 angstrom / 17.1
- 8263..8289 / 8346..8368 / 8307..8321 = 1.5 angstrom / 25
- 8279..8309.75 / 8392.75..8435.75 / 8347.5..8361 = 4.5 angstrom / 21.9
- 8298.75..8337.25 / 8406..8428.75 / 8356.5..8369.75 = 2.3 angstrom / 17.8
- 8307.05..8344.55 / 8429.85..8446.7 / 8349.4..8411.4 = 6.2 angstrom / 16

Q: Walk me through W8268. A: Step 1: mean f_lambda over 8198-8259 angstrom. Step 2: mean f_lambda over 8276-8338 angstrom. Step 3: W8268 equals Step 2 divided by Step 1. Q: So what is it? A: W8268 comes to 1.64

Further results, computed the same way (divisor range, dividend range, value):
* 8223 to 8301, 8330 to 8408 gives 0.64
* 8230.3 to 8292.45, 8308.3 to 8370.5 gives 0.67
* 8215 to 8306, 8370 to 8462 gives 0.65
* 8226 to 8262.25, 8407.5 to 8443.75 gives 0.91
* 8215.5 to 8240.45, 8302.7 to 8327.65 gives 1.49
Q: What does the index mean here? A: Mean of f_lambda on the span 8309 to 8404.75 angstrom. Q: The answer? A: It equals 15.2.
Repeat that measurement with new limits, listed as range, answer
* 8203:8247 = 14.6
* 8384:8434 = 14.3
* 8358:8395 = 14.5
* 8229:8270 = 16.7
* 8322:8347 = 14.3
